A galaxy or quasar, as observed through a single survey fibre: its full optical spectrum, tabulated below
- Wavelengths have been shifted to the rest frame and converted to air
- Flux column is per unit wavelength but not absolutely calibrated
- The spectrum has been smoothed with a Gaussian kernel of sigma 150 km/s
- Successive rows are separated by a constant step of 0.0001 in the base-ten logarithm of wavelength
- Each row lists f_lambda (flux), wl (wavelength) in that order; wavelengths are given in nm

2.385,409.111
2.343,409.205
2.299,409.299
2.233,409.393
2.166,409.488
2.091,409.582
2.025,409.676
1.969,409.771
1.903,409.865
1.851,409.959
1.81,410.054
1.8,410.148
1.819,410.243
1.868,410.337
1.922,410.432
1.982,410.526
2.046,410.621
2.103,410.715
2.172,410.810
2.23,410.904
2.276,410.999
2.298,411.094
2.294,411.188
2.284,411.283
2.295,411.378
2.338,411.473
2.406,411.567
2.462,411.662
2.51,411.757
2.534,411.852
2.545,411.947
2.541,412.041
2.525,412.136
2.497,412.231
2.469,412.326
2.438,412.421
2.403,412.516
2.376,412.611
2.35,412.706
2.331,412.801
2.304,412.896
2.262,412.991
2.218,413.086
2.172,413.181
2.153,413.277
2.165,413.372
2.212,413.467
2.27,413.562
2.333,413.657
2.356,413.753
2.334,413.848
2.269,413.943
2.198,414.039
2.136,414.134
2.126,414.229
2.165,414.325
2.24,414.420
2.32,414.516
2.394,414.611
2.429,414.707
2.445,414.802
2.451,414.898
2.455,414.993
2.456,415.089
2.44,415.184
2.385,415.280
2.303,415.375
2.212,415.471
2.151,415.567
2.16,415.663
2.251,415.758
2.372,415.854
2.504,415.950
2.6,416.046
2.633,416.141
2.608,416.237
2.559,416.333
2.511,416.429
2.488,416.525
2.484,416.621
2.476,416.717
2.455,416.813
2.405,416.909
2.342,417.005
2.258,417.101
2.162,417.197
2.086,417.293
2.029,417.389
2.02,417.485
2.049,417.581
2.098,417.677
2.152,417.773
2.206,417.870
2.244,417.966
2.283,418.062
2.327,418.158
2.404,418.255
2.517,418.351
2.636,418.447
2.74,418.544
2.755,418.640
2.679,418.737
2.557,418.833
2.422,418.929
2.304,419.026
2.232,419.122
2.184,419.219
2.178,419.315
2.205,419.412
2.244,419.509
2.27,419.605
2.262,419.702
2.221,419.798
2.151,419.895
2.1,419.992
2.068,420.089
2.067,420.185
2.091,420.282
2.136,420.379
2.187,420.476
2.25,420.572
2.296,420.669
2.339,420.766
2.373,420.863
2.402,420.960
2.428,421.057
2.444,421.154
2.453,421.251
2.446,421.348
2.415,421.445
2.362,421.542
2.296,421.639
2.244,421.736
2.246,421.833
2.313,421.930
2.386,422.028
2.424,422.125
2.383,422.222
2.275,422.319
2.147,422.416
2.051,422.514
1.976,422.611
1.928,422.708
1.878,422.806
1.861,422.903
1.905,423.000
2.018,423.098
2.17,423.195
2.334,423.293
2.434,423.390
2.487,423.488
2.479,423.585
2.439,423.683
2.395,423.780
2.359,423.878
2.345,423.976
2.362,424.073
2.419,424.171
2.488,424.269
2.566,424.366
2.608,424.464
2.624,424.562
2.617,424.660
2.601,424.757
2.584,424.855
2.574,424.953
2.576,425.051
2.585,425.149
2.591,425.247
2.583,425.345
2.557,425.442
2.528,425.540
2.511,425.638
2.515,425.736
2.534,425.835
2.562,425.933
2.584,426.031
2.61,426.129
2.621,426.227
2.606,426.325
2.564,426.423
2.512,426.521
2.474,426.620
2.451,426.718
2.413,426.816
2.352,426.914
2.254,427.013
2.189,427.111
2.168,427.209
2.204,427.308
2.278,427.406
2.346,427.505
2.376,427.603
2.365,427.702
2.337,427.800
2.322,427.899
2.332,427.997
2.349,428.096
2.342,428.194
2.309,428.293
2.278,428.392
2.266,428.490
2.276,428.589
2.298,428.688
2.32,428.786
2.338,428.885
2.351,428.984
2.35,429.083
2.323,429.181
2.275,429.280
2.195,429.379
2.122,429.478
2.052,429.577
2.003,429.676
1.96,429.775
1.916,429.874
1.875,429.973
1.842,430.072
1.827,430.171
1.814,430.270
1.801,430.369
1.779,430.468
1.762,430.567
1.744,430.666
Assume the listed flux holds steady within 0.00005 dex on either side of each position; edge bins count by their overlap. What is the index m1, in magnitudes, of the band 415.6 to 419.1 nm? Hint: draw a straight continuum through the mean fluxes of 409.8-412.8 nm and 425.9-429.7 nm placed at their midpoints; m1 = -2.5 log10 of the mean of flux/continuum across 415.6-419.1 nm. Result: -0.05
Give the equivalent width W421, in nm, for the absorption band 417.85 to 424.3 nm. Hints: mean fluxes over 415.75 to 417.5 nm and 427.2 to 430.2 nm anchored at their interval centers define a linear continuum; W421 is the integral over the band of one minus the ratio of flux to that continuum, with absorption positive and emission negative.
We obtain 0.08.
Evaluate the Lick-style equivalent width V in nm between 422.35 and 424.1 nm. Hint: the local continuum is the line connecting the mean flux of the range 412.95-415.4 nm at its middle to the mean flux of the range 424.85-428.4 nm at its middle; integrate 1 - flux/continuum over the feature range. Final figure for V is 0.149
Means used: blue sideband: 2.3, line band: 2.2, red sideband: 2.44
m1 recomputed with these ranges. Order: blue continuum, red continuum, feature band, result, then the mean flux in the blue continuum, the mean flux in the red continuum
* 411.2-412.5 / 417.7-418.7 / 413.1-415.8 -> 0.07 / 2.44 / 2.42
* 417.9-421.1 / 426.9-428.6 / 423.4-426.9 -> -0.10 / 2.32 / 2.3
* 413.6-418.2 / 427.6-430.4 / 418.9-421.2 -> 0.02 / 2.32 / 2.18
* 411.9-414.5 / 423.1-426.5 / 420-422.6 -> 0.08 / 2.31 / 2.51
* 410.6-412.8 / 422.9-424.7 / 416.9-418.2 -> 0.09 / 2.37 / 2.37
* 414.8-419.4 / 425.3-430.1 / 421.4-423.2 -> 0.09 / 2.37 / 2.33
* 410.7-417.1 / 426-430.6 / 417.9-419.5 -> -0.04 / 2.36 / 2.24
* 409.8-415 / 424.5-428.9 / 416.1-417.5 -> -0.03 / 2.25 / 2.44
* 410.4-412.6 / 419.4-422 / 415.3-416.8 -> -0.05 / 2.33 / 2.27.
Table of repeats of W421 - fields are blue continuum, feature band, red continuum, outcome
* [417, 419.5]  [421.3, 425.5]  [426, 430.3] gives -0.12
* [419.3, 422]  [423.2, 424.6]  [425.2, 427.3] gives -0.03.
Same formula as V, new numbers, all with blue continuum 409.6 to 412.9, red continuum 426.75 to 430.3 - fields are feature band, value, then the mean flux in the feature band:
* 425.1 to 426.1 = -0.153 nm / 2.56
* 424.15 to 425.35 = -0.193 nm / 2.57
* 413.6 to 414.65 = -0.017 nm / 2.26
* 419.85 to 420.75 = 0.026 nm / 2.16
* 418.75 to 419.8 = -0.035 nm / 2.3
